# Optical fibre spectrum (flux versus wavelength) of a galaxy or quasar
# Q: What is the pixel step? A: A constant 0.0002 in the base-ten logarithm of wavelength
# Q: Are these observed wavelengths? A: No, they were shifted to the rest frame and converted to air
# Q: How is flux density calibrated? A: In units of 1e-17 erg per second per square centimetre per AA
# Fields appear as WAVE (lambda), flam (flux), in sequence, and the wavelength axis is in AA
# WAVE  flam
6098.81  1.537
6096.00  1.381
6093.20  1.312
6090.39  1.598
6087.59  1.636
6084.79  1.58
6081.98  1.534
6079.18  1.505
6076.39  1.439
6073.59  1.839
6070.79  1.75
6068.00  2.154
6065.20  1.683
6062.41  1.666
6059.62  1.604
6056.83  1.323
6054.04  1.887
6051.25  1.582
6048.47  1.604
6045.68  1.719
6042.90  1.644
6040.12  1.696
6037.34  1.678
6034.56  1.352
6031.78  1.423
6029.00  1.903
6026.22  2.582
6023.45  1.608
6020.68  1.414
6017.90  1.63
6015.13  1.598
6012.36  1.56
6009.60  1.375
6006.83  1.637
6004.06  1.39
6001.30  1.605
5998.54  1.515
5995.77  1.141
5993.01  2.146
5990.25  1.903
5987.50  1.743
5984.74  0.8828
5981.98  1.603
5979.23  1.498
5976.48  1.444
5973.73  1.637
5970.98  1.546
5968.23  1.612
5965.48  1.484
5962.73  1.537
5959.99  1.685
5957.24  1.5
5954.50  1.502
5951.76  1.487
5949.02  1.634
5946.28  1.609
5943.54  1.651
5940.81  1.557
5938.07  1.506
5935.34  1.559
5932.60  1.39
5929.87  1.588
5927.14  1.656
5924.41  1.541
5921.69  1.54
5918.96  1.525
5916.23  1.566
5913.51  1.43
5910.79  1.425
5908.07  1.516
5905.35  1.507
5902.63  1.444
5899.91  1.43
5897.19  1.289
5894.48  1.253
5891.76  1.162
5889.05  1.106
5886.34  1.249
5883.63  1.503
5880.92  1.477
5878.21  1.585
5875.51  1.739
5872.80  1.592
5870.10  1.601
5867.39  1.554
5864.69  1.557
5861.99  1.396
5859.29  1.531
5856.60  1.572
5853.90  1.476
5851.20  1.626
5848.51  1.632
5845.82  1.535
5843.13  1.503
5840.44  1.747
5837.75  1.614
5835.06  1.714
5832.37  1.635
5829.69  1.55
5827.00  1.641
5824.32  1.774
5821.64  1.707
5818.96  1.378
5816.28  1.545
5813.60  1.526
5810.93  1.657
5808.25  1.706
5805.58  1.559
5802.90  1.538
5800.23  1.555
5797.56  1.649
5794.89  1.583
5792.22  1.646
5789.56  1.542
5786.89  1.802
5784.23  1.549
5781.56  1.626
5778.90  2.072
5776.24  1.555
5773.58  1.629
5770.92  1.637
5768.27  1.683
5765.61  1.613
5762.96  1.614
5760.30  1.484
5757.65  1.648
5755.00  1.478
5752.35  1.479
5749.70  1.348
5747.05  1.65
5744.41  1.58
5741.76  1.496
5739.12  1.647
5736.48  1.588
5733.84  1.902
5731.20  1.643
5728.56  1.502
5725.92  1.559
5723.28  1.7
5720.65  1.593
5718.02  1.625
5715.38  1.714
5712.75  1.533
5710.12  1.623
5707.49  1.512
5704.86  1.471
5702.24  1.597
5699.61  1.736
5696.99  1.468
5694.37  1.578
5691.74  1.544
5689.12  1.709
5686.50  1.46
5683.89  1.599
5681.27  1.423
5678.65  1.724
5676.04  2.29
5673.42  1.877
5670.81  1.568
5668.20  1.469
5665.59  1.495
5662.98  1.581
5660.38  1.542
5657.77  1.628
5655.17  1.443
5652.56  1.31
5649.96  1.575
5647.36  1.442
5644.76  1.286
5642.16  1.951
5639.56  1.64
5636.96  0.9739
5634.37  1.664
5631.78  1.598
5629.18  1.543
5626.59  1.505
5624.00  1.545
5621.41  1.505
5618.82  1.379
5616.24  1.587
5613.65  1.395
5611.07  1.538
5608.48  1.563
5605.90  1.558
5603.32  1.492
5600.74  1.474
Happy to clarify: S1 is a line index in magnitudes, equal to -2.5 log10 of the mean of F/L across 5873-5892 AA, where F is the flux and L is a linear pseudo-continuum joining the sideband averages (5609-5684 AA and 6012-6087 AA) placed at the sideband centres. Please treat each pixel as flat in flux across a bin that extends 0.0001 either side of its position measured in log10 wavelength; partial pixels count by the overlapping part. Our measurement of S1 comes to 0.14 mag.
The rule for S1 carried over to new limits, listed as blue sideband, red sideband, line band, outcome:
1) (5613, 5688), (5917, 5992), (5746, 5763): 0.02 mag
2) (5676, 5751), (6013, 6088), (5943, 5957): 0.06 mag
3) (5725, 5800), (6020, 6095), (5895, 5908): 0.16 mag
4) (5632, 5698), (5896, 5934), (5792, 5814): -0.05 mag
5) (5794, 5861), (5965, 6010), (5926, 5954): 0.00 mag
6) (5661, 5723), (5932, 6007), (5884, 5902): 0.23 mag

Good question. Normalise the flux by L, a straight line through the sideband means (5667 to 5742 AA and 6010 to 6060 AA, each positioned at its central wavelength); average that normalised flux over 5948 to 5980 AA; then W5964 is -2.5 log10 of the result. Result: 0.07 mag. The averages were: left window 1.63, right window 1.65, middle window 1.55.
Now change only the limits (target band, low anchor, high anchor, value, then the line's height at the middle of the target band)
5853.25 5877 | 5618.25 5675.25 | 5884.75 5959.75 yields -0.05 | 1.48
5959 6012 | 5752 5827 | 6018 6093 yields 0.07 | 1.65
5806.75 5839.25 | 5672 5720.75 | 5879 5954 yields -0.06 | 1.54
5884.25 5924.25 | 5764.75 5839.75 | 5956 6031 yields 0.16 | 1.61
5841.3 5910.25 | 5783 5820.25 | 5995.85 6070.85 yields 0.09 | 1.61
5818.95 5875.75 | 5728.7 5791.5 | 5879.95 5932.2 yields -0.06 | 1.51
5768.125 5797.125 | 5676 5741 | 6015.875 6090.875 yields -0.03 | 1.63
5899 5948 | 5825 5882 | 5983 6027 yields 0.05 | 1.59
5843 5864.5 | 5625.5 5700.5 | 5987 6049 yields 0.05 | 1.61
